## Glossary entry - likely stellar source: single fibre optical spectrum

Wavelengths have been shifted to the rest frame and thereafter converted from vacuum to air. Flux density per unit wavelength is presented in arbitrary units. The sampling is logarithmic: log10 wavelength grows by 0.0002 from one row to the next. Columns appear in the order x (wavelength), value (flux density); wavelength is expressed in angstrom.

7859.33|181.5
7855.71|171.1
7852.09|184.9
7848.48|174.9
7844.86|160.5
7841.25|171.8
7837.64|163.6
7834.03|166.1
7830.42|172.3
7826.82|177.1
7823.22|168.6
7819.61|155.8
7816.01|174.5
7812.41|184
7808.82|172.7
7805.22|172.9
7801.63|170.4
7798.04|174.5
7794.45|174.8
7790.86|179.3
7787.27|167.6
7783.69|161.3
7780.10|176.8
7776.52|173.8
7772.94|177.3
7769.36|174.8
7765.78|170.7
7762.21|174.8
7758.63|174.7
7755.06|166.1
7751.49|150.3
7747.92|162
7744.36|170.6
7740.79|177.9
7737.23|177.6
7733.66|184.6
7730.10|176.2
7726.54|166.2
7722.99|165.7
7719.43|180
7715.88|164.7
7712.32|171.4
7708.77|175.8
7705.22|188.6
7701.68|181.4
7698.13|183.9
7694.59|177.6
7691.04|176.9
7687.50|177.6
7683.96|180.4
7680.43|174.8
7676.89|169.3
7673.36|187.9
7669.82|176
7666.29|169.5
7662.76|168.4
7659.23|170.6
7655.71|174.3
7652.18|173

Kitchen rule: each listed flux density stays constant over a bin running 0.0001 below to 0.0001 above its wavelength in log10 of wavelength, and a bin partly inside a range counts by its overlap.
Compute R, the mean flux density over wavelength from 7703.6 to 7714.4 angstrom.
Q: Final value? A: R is 178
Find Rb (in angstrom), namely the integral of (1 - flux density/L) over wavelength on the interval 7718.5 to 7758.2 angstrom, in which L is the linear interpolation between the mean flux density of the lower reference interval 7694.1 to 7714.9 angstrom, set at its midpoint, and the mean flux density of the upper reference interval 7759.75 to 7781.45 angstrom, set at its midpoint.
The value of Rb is 1.4 angstrom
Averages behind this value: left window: 179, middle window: 171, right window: 175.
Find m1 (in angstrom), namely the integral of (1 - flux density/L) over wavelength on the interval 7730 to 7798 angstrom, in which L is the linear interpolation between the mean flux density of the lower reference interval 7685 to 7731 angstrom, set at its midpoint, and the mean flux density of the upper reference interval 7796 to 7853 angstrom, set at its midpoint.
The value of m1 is 0.6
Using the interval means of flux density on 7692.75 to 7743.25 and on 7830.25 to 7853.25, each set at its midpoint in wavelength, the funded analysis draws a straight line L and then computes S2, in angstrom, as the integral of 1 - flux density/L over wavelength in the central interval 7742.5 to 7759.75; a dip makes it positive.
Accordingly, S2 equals 1.02 angstrom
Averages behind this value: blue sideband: 176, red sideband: 170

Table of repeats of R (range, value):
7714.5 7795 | 172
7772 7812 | 173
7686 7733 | 176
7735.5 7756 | 167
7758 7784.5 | 173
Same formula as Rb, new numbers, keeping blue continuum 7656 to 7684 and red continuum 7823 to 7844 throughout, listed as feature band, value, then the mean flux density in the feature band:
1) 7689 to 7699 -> -0.3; 179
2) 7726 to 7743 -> -0.5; 177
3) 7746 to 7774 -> 0.5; 169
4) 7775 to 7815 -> -0.6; 173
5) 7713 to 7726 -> 0.2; 170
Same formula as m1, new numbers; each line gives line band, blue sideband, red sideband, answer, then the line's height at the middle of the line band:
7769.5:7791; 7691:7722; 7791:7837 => 0.2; 174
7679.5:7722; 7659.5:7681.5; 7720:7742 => -0.8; 174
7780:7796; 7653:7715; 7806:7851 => 0.1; 172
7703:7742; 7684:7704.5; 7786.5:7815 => 0.7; 179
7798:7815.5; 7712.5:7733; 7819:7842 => -0.6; 169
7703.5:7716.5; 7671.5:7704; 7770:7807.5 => 0.1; 178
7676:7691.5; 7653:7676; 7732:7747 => -0.1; 175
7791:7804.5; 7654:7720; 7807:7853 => -0.1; 172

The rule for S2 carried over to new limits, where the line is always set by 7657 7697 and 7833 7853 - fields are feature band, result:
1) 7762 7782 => -0.3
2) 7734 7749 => 0.0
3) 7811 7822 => 0.0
